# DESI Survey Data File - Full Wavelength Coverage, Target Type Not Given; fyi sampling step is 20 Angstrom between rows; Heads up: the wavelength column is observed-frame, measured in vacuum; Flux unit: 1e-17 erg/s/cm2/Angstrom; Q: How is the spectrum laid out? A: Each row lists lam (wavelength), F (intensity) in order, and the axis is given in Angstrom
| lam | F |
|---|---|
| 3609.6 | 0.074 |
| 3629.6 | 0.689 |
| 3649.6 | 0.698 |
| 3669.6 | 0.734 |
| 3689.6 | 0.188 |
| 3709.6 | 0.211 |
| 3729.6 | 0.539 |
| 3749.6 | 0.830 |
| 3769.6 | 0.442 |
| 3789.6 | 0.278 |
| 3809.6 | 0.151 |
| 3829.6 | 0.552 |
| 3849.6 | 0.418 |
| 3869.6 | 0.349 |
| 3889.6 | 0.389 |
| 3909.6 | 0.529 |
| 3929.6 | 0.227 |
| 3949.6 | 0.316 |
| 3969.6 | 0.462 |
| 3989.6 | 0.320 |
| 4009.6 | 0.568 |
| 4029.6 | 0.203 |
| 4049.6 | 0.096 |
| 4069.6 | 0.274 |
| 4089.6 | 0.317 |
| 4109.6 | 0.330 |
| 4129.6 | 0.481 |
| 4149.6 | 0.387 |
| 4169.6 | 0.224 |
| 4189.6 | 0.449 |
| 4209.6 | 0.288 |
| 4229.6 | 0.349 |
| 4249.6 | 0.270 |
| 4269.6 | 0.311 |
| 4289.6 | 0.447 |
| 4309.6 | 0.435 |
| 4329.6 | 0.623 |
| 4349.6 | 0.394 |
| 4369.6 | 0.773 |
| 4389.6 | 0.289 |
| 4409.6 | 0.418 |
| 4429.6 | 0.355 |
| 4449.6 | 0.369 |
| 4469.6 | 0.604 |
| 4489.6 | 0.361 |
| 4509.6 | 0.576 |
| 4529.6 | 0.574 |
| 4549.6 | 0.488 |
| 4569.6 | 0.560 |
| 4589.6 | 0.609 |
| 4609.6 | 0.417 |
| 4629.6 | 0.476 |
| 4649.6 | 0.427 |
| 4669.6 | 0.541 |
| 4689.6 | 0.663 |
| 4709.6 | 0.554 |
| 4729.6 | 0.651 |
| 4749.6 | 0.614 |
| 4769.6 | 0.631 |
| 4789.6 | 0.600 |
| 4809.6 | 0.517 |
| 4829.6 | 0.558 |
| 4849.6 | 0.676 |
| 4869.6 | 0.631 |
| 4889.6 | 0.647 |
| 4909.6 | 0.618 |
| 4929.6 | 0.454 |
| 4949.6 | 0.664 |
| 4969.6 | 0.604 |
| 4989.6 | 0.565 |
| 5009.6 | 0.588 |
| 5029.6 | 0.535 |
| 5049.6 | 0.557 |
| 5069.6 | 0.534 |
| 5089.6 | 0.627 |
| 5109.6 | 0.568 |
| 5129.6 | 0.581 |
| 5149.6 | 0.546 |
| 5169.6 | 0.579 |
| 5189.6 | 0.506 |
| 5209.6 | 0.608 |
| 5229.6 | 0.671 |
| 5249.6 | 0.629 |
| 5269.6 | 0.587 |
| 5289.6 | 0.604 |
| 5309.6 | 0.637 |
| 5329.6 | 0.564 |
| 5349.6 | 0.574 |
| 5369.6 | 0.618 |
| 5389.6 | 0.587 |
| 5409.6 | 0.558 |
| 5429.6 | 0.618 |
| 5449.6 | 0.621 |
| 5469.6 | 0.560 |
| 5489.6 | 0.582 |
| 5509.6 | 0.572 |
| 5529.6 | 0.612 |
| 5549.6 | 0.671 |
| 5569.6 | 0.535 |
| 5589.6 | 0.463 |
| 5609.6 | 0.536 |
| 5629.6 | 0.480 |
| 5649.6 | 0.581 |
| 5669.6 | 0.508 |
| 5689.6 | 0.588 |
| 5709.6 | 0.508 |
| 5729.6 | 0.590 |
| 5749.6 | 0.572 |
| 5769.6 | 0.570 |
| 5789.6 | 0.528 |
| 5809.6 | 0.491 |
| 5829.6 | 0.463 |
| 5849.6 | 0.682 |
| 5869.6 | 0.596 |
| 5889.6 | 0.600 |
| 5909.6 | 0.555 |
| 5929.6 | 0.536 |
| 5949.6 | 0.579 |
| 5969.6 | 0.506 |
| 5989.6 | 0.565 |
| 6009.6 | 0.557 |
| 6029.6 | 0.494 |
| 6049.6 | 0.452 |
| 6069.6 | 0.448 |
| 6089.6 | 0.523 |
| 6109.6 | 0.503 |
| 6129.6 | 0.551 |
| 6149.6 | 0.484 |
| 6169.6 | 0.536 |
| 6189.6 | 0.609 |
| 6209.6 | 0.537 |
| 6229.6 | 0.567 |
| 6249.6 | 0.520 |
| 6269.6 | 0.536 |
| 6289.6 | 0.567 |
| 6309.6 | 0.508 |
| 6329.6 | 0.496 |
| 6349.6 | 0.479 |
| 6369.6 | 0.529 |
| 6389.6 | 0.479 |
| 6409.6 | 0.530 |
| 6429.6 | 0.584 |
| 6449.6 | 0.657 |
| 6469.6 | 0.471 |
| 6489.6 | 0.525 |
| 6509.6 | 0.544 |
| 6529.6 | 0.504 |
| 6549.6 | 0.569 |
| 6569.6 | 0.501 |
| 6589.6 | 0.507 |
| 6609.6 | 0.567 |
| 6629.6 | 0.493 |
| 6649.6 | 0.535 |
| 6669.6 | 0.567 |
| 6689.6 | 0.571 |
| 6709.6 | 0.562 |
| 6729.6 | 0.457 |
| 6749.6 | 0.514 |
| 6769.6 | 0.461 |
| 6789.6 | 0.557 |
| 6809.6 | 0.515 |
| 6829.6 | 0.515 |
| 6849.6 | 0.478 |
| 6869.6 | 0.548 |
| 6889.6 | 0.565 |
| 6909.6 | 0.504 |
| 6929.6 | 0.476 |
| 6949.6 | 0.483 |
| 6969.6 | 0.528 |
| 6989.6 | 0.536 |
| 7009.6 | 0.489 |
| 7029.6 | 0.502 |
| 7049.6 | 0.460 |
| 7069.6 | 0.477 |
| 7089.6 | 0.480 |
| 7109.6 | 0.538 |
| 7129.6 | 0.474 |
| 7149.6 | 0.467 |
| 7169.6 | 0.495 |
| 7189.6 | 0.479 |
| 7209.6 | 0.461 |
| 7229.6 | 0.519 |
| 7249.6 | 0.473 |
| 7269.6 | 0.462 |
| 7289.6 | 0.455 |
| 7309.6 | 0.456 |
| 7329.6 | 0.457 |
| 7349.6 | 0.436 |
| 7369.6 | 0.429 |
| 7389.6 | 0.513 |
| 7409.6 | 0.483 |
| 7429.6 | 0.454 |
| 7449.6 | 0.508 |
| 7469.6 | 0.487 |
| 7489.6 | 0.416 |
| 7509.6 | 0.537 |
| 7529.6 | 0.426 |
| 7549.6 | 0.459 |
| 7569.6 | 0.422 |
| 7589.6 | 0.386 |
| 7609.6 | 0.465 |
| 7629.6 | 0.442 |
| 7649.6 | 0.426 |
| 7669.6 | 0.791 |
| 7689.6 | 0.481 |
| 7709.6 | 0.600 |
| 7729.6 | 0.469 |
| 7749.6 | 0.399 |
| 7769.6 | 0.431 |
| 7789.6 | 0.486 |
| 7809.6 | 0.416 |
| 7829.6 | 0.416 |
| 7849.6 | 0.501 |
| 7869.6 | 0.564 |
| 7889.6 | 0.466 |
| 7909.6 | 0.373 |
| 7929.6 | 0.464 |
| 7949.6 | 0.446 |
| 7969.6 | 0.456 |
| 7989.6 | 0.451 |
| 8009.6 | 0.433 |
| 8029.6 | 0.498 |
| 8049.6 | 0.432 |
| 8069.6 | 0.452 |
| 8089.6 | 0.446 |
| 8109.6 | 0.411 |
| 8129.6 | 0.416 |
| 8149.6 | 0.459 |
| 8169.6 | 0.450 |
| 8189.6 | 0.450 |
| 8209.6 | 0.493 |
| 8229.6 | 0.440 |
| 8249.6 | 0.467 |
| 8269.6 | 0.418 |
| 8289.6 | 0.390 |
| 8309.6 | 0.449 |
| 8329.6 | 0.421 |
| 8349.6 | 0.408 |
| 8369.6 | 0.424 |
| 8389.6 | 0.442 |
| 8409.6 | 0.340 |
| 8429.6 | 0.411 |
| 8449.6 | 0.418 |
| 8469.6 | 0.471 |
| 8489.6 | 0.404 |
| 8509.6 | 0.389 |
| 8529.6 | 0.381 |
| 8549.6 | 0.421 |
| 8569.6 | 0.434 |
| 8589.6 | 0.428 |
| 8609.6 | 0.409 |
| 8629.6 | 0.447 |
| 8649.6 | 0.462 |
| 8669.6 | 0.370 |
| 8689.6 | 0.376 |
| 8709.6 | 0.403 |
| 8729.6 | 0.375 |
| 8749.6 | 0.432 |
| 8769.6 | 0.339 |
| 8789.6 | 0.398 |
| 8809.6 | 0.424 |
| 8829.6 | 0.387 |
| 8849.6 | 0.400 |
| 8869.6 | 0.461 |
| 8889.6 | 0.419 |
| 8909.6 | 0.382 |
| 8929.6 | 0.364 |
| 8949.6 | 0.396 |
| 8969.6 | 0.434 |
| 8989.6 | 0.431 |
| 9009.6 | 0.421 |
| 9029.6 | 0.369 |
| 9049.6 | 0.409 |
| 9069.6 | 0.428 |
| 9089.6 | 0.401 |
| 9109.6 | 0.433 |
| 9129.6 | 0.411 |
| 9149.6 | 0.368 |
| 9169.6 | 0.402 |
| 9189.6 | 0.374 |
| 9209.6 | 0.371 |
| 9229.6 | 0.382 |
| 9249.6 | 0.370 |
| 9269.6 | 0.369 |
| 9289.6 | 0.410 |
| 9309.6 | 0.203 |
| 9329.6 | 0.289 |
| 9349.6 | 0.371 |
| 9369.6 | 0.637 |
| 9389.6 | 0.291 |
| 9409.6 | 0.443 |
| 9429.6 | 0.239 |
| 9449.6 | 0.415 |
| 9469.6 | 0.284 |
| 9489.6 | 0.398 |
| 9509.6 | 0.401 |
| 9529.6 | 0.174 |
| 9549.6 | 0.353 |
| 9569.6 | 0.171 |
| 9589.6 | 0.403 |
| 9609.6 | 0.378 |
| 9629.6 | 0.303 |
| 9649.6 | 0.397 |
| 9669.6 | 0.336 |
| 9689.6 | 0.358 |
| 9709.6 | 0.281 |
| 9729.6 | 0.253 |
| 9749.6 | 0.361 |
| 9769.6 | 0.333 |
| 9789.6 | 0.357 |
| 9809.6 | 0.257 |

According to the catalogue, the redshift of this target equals 0.17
